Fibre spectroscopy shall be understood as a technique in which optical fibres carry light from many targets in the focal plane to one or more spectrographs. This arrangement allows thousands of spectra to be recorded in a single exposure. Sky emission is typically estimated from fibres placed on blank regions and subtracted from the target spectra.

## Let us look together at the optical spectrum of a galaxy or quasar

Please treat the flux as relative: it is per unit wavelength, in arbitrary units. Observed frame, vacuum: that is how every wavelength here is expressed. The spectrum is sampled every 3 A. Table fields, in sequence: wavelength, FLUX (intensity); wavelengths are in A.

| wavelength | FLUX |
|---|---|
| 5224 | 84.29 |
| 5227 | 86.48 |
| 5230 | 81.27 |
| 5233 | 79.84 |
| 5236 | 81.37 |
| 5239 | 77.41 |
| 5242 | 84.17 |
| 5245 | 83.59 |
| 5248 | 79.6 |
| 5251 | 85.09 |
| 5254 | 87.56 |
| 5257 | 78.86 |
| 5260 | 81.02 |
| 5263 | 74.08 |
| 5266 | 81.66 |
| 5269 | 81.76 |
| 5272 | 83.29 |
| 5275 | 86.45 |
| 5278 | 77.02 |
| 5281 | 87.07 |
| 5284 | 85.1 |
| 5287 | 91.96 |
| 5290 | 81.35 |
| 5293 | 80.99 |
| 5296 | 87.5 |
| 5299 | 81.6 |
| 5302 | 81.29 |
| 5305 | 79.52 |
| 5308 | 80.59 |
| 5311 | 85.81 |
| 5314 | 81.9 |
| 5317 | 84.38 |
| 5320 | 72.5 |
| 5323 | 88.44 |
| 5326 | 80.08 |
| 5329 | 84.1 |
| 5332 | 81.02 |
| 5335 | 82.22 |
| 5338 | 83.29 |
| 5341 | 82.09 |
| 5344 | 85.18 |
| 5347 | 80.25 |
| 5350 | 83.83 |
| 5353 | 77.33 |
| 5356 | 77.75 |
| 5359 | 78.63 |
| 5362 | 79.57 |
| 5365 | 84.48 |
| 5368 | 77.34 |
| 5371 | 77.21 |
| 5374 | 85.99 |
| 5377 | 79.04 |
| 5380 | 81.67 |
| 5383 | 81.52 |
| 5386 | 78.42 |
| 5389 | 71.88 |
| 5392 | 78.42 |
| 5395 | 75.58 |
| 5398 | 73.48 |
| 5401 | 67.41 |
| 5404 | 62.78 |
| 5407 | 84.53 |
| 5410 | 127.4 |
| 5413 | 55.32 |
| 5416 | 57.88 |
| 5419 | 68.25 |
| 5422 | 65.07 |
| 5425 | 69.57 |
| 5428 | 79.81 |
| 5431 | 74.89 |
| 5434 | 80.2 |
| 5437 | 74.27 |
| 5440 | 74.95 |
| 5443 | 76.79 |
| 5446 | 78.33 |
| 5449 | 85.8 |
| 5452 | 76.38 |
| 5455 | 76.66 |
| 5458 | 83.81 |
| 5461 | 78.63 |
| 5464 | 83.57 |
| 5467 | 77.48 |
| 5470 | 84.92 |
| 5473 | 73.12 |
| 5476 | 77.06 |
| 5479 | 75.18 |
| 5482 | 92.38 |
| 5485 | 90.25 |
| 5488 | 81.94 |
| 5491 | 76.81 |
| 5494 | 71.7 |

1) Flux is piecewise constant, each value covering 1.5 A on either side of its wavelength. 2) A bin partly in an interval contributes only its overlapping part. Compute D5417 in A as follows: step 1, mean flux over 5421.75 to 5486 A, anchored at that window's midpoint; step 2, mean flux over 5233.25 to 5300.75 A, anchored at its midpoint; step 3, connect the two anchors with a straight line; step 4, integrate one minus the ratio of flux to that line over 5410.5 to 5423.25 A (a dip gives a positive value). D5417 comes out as 2.1 A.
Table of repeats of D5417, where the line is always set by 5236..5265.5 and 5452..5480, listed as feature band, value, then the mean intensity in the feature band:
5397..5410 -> 0.2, 78.4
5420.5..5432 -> 1.0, 72.2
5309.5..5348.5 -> -1.0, 82.4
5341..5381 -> -0.3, 80.7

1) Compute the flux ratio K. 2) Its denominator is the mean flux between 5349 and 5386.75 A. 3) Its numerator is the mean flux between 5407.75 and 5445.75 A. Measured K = 0.9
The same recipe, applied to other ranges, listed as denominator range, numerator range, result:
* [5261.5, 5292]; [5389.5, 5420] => 0.91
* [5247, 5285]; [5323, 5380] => 0.99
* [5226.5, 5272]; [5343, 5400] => 0.97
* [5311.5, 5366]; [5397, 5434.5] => 0.91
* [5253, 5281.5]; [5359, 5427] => 0.94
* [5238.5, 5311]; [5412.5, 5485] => 0.93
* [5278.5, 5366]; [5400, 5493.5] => 0.94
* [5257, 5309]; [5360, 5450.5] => 0.93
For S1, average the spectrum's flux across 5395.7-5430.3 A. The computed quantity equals 73.8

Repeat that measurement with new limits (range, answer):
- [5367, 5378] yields 80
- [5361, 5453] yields 76.9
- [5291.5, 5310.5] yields 82.1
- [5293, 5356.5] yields 82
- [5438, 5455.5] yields 78.1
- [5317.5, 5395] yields 80.4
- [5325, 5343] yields 82.3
